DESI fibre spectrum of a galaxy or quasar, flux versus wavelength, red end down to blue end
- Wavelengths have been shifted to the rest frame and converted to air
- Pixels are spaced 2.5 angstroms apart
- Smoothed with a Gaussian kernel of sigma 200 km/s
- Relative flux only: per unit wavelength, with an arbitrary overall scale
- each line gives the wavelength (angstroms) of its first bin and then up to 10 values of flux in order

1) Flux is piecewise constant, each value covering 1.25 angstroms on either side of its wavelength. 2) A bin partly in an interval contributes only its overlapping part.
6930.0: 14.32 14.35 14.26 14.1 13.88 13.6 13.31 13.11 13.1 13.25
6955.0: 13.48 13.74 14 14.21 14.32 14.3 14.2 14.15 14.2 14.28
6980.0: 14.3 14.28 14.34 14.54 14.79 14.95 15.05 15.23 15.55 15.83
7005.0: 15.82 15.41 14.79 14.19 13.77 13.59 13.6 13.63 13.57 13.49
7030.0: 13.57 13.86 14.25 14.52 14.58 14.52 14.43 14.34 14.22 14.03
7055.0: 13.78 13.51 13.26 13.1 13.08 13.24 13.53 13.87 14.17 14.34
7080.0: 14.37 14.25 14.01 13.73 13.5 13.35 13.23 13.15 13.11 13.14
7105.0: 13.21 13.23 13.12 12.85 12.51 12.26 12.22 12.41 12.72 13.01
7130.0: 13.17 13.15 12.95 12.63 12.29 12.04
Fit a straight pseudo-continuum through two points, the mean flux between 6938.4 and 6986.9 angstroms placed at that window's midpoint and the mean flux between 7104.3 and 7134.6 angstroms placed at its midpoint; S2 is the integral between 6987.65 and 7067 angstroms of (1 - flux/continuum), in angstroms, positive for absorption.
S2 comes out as -4.7 angstroms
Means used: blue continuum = 13.9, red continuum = 12.8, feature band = 14.3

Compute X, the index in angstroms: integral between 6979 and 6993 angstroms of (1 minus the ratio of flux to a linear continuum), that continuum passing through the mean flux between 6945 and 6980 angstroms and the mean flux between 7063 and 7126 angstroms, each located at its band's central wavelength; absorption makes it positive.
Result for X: -0.8 angstroms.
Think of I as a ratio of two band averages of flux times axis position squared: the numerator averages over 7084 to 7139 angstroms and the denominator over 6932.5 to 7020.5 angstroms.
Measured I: 0.9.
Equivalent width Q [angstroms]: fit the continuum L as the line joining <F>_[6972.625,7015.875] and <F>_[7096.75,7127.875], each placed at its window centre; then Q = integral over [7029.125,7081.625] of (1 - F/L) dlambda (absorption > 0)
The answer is -0.6 angstroms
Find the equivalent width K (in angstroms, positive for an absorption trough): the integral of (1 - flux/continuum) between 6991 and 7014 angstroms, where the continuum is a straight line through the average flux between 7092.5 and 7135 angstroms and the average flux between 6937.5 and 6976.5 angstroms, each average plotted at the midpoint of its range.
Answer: -2.8 angstroms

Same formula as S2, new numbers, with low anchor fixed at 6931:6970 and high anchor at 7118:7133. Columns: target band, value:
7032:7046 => -1.2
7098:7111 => -0.3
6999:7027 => -2.2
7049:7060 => -0.5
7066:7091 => -1.7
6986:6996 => -0.9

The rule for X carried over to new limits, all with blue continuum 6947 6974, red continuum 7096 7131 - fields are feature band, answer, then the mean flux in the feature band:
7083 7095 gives -0.6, 13.6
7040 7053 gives -1.0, 14.4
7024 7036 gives -0.3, 13.7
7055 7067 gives -0.1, 13.3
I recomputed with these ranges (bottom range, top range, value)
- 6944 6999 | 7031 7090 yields 1.01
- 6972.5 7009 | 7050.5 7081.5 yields 0.94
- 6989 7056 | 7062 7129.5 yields 0.94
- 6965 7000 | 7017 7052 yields 0.98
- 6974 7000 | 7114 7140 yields 0.90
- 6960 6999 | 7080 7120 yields 0.95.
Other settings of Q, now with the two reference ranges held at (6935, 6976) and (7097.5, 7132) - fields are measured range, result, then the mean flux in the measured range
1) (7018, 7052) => -1.8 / 14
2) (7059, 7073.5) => -0.2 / 13.3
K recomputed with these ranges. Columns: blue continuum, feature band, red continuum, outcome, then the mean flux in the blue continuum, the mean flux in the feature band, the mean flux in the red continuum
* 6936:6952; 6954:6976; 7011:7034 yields -0.8 angstroms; 13.5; 14.1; 13.7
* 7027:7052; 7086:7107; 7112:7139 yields -0.2 angstroms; 14.2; 13.3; 12.7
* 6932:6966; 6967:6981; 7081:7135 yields -0.6 angstroms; 13.7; 14.2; 13.1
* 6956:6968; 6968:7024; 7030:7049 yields -1.5 angstroms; 14.1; 14.6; 14.3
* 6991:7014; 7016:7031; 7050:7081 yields 1.1 angstroms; 15.2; 13.6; 13.7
